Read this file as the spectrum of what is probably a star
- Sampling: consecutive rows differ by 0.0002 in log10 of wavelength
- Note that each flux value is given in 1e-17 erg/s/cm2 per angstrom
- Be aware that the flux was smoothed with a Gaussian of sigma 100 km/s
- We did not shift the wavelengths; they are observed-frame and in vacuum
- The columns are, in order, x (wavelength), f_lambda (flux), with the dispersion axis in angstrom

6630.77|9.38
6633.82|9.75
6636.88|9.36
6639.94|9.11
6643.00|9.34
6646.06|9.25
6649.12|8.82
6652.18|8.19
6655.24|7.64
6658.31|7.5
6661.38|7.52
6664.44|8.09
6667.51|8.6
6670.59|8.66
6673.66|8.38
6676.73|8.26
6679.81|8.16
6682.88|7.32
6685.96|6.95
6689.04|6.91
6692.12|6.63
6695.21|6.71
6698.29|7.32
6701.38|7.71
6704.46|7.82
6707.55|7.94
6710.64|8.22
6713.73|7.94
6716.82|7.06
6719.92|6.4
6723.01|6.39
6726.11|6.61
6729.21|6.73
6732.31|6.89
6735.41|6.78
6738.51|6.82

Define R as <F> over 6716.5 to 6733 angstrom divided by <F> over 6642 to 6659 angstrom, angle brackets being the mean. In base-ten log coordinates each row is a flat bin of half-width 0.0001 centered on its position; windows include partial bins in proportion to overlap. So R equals 0.78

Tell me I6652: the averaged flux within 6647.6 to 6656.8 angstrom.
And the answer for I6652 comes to 8.22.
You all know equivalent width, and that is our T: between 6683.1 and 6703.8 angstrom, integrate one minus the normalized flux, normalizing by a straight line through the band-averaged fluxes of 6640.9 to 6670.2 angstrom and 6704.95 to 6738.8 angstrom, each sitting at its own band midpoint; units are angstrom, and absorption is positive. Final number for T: 1.5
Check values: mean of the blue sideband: 8.36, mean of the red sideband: 7.1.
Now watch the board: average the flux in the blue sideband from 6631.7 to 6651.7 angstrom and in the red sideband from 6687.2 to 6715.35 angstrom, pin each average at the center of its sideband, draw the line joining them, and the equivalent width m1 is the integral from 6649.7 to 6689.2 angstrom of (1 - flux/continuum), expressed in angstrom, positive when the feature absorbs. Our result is 2.3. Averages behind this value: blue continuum 9.22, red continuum 7.46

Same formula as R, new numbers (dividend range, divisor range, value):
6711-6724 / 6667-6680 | 0.84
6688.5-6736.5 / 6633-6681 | 0.84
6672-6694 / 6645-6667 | 0.92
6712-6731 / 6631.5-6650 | 0.74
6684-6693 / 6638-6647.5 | 0.74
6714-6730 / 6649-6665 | 0.85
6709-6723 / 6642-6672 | 0.87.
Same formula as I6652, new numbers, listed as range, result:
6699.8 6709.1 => 7.82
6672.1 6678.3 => 8.32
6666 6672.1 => 8.62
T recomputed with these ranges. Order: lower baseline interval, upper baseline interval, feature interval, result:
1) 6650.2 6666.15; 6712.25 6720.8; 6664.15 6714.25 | -1.63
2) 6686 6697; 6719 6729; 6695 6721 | -3.40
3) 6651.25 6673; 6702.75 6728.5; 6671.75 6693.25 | 0.57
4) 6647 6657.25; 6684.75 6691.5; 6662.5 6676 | -1.42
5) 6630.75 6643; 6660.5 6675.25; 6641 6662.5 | 1.26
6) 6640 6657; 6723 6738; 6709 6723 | -0.45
